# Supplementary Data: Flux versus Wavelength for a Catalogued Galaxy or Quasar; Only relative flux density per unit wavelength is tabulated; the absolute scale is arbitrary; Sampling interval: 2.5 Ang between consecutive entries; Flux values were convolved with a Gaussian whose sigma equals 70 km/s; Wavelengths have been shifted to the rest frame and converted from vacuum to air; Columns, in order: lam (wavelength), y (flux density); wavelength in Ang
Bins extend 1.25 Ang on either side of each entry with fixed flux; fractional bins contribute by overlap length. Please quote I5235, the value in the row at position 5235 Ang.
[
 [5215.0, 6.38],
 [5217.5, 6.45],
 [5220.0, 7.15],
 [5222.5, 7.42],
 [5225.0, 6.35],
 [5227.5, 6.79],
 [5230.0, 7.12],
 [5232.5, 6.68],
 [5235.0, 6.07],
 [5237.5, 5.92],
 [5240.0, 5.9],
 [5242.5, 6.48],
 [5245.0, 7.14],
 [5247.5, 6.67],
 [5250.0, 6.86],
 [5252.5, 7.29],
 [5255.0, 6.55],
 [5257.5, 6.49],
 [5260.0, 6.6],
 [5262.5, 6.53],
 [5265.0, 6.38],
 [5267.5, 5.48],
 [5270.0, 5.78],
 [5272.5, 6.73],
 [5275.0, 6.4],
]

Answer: 6.07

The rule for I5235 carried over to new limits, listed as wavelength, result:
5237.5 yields 5.92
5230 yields 7.12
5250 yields 6.86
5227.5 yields 6.79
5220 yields 7.15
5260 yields 6.6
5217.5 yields 6.45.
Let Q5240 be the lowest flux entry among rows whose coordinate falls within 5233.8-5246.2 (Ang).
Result 5.9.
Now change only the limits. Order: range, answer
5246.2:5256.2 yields 6.55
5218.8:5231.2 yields 6.35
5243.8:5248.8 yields 6.67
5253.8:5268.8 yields 5.48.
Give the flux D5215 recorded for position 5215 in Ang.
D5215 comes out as 6.38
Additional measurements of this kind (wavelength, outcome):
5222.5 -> 7.42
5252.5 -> 7.29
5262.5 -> 6.53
